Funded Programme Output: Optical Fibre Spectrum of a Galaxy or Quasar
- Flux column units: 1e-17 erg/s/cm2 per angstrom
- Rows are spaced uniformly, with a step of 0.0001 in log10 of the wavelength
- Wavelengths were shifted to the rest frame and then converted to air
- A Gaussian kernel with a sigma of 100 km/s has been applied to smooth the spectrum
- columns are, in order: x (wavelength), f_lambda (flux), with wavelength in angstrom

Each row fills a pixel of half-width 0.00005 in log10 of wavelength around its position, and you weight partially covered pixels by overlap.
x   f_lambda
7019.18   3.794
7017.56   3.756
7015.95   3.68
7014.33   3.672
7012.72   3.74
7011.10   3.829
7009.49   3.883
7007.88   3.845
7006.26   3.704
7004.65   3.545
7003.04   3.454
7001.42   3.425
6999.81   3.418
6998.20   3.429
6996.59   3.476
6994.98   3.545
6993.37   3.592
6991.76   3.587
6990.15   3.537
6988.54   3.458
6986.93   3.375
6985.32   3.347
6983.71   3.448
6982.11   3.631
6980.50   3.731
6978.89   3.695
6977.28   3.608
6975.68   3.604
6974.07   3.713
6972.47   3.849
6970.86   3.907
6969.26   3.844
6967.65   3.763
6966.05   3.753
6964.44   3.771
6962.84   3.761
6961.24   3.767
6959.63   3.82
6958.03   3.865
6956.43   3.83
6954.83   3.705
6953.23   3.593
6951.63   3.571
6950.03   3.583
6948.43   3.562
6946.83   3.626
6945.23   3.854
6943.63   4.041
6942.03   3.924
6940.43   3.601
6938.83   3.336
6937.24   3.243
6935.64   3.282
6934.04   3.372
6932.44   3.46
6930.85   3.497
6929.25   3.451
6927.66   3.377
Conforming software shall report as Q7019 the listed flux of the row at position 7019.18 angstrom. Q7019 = 3.794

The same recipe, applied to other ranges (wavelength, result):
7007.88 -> 3.845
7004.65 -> 3.545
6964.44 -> 3.771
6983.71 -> 3.448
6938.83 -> 3.336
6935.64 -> 3.282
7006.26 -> 3.704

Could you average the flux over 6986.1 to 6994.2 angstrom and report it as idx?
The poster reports 3.51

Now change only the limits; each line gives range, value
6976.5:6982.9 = 3.66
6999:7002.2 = 3.43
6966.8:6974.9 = 3.81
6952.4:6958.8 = 3.75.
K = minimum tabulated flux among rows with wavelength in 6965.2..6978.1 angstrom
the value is 3.604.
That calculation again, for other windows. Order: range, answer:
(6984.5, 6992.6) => 3.347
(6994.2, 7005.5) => 3.418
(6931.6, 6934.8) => 3.372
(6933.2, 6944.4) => 3.243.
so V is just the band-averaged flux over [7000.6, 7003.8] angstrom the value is 3.43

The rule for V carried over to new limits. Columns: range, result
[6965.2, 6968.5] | 3.75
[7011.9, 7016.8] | 3.7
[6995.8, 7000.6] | 3.44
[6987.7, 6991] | 3.5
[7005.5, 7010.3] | 3.81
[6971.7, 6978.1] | 3.7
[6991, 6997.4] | 3.55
